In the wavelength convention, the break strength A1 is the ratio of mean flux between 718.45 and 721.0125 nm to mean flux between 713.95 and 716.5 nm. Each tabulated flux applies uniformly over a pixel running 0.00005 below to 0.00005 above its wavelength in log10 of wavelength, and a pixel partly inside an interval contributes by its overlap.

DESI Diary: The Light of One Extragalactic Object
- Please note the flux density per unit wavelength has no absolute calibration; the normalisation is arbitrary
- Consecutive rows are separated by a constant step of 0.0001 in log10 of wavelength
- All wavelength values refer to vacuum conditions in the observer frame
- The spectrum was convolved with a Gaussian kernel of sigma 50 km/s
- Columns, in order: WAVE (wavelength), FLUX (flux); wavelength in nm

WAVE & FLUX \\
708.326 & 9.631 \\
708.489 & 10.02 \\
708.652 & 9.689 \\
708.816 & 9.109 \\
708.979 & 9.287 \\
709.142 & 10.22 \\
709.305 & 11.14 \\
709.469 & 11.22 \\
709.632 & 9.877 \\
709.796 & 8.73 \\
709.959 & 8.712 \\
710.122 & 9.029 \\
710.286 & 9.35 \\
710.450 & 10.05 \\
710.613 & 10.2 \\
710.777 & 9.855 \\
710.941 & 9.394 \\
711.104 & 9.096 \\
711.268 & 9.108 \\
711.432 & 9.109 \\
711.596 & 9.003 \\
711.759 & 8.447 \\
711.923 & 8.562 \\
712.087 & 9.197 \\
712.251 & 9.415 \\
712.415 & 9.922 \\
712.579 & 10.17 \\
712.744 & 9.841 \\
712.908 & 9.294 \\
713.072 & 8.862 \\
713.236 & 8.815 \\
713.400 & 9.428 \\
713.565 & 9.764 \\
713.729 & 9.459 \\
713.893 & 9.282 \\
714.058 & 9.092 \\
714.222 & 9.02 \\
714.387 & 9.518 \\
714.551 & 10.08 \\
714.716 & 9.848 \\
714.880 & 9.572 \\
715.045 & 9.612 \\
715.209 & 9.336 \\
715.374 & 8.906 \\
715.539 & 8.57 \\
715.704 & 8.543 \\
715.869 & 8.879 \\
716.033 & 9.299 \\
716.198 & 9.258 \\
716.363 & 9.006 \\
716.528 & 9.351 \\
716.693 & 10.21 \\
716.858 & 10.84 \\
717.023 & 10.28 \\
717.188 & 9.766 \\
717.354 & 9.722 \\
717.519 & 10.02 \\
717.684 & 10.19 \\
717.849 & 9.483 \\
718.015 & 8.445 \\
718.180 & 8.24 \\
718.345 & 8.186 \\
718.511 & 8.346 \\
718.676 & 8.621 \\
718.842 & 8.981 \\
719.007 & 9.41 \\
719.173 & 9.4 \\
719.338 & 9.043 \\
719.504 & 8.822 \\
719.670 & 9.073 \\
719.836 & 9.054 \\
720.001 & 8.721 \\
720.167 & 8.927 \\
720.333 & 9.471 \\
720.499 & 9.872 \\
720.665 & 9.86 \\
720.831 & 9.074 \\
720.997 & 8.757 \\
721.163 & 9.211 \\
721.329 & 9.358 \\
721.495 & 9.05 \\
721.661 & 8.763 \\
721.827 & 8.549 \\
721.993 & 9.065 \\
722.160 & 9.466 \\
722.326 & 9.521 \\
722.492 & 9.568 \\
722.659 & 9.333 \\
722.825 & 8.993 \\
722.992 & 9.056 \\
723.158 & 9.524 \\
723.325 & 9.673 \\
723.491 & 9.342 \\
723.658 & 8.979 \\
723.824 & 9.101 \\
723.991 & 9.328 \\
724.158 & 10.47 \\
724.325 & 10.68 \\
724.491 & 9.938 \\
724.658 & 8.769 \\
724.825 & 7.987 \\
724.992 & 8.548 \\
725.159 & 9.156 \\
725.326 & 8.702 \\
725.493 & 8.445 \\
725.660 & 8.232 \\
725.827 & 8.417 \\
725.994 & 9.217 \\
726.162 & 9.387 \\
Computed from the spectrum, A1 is 0.99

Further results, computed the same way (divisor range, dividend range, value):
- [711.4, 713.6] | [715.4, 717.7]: 1.03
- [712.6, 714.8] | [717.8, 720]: 0.94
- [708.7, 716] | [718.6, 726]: 0.97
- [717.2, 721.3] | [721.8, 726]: 1.00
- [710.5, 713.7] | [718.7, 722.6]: 0.98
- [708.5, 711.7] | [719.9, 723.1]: 0.96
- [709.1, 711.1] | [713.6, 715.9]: 0.95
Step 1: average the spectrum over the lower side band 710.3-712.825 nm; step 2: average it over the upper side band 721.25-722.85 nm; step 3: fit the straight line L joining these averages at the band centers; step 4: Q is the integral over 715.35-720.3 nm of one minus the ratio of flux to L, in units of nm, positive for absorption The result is 0.04 nm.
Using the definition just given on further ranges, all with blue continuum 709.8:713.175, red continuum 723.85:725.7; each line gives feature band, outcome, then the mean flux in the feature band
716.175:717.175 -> -0.07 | 9.86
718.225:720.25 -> 0.07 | 8.87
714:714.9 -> -0.02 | 9.54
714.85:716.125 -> 0.03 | 9.07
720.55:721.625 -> 0.00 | 9.22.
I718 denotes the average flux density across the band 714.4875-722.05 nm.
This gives 9.24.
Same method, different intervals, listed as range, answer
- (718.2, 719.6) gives 8.82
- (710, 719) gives 9.33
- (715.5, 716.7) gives 9.09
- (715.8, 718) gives 9.68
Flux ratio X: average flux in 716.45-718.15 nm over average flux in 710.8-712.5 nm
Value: 1.07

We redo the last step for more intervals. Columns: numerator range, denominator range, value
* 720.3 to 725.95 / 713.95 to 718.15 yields 0.97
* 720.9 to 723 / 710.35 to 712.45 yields 0.98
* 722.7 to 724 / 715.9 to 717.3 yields 0.95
